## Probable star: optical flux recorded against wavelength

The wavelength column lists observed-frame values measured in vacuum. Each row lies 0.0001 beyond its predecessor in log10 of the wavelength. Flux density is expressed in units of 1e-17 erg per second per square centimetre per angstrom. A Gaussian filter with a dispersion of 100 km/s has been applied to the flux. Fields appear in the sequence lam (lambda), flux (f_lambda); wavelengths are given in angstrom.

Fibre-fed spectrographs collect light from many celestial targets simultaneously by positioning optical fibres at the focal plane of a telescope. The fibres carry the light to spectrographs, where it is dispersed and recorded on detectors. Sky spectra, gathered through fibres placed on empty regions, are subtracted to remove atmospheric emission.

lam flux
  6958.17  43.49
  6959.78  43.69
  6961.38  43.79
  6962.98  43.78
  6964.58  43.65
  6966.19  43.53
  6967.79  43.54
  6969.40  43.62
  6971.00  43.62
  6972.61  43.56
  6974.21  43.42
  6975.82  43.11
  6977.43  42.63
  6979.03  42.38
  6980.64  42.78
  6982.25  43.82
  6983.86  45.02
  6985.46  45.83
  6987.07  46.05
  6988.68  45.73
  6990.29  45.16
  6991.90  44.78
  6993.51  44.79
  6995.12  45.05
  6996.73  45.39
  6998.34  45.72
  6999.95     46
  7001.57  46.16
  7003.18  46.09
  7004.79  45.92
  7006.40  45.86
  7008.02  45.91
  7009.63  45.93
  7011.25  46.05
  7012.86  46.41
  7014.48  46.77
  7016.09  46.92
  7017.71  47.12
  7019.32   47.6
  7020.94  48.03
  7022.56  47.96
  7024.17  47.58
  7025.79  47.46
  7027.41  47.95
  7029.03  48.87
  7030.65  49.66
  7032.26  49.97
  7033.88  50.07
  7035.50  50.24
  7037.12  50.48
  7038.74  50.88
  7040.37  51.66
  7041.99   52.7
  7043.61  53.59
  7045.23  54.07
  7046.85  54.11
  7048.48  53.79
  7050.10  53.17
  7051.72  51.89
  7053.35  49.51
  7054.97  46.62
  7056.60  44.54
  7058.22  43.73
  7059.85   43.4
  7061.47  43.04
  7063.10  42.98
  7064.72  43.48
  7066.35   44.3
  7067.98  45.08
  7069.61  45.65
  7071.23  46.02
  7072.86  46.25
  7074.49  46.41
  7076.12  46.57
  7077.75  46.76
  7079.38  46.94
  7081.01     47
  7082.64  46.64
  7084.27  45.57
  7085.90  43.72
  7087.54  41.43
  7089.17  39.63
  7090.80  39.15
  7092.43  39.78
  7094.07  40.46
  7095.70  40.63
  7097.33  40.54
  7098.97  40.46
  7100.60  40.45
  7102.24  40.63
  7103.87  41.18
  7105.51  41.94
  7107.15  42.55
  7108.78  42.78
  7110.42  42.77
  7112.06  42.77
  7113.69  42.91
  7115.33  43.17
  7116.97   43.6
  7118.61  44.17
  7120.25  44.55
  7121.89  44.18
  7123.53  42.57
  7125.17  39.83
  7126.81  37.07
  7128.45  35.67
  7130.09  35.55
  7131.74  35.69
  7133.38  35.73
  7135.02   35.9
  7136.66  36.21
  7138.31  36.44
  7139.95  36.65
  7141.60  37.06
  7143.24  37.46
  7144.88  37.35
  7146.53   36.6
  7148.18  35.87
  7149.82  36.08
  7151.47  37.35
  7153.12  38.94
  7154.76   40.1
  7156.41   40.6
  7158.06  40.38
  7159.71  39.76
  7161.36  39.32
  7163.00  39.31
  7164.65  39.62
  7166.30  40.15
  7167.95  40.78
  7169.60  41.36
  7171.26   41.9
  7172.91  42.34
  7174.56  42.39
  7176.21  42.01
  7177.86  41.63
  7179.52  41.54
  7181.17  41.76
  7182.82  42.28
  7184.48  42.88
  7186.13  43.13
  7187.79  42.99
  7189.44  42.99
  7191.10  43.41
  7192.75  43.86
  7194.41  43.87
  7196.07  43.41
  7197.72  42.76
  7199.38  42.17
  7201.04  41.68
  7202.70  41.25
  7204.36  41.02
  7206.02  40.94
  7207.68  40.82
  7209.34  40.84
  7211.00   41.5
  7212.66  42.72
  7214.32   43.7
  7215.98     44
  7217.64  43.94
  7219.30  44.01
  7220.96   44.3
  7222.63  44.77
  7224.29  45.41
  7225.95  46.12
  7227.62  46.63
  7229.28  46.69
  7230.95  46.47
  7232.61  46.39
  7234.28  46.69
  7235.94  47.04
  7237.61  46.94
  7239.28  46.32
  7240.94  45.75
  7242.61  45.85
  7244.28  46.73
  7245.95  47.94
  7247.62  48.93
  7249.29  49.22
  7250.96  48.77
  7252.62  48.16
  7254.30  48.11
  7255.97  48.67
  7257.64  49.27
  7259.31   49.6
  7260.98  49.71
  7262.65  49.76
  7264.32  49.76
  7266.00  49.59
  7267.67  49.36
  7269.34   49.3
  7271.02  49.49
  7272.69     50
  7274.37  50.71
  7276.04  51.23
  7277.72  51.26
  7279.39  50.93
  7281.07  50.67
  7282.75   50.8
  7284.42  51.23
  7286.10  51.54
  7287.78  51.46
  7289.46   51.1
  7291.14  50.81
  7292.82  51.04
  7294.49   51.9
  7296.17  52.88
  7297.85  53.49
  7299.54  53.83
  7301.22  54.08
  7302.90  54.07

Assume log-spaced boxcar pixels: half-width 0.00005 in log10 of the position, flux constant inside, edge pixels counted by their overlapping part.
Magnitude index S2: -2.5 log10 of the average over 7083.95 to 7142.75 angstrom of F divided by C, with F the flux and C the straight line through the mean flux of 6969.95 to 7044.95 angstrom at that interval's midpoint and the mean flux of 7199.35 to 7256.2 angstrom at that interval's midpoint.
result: 0.14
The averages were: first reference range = 46.8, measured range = 40.3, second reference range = 45.2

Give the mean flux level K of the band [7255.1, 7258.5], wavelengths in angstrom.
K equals 49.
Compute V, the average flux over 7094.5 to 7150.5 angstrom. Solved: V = 39.6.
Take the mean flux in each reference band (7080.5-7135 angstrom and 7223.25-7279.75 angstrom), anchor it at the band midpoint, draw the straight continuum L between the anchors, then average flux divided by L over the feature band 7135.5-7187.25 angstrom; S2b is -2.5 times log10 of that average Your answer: 0.11 mag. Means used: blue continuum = 41.2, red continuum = 48.3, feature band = 39.6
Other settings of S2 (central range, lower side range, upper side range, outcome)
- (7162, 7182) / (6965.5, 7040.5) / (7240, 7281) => 0.168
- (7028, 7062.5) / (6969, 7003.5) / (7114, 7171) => -0.171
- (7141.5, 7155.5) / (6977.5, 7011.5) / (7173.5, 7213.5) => 0.148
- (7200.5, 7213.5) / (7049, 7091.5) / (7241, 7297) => 0.173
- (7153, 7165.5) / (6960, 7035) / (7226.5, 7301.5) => 0.202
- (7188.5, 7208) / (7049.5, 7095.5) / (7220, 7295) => 0.123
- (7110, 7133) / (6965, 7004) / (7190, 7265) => 0.104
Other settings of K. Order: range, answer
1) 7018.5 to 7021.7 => 47.8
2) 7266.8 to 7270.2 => 49.3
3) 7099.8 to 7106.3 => 41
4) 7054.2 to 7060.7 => 44.6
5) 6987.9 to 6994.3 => 45.1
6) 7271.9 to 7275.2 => 50.3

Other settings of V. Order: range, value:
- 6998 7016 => 46.1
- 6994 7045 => 48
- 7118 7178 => 39.1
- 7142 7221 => 41.2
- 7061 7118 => 43.2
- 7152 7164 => 39.7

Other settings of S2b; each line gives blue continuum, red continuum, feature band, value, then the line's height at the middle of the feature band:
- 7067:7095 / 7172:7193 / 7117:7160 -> 0.13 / 43.3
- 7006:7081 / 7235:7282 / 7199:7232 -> 0.12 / 48.7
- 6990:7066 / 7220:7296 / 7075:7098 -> 0.11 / 48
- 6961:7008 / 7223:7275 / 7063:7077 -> 0.01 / 45.7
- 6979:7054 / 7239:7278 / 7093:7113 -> 0.17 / 48.3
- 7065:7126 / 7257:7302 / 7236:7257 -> 0.04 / 49.5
